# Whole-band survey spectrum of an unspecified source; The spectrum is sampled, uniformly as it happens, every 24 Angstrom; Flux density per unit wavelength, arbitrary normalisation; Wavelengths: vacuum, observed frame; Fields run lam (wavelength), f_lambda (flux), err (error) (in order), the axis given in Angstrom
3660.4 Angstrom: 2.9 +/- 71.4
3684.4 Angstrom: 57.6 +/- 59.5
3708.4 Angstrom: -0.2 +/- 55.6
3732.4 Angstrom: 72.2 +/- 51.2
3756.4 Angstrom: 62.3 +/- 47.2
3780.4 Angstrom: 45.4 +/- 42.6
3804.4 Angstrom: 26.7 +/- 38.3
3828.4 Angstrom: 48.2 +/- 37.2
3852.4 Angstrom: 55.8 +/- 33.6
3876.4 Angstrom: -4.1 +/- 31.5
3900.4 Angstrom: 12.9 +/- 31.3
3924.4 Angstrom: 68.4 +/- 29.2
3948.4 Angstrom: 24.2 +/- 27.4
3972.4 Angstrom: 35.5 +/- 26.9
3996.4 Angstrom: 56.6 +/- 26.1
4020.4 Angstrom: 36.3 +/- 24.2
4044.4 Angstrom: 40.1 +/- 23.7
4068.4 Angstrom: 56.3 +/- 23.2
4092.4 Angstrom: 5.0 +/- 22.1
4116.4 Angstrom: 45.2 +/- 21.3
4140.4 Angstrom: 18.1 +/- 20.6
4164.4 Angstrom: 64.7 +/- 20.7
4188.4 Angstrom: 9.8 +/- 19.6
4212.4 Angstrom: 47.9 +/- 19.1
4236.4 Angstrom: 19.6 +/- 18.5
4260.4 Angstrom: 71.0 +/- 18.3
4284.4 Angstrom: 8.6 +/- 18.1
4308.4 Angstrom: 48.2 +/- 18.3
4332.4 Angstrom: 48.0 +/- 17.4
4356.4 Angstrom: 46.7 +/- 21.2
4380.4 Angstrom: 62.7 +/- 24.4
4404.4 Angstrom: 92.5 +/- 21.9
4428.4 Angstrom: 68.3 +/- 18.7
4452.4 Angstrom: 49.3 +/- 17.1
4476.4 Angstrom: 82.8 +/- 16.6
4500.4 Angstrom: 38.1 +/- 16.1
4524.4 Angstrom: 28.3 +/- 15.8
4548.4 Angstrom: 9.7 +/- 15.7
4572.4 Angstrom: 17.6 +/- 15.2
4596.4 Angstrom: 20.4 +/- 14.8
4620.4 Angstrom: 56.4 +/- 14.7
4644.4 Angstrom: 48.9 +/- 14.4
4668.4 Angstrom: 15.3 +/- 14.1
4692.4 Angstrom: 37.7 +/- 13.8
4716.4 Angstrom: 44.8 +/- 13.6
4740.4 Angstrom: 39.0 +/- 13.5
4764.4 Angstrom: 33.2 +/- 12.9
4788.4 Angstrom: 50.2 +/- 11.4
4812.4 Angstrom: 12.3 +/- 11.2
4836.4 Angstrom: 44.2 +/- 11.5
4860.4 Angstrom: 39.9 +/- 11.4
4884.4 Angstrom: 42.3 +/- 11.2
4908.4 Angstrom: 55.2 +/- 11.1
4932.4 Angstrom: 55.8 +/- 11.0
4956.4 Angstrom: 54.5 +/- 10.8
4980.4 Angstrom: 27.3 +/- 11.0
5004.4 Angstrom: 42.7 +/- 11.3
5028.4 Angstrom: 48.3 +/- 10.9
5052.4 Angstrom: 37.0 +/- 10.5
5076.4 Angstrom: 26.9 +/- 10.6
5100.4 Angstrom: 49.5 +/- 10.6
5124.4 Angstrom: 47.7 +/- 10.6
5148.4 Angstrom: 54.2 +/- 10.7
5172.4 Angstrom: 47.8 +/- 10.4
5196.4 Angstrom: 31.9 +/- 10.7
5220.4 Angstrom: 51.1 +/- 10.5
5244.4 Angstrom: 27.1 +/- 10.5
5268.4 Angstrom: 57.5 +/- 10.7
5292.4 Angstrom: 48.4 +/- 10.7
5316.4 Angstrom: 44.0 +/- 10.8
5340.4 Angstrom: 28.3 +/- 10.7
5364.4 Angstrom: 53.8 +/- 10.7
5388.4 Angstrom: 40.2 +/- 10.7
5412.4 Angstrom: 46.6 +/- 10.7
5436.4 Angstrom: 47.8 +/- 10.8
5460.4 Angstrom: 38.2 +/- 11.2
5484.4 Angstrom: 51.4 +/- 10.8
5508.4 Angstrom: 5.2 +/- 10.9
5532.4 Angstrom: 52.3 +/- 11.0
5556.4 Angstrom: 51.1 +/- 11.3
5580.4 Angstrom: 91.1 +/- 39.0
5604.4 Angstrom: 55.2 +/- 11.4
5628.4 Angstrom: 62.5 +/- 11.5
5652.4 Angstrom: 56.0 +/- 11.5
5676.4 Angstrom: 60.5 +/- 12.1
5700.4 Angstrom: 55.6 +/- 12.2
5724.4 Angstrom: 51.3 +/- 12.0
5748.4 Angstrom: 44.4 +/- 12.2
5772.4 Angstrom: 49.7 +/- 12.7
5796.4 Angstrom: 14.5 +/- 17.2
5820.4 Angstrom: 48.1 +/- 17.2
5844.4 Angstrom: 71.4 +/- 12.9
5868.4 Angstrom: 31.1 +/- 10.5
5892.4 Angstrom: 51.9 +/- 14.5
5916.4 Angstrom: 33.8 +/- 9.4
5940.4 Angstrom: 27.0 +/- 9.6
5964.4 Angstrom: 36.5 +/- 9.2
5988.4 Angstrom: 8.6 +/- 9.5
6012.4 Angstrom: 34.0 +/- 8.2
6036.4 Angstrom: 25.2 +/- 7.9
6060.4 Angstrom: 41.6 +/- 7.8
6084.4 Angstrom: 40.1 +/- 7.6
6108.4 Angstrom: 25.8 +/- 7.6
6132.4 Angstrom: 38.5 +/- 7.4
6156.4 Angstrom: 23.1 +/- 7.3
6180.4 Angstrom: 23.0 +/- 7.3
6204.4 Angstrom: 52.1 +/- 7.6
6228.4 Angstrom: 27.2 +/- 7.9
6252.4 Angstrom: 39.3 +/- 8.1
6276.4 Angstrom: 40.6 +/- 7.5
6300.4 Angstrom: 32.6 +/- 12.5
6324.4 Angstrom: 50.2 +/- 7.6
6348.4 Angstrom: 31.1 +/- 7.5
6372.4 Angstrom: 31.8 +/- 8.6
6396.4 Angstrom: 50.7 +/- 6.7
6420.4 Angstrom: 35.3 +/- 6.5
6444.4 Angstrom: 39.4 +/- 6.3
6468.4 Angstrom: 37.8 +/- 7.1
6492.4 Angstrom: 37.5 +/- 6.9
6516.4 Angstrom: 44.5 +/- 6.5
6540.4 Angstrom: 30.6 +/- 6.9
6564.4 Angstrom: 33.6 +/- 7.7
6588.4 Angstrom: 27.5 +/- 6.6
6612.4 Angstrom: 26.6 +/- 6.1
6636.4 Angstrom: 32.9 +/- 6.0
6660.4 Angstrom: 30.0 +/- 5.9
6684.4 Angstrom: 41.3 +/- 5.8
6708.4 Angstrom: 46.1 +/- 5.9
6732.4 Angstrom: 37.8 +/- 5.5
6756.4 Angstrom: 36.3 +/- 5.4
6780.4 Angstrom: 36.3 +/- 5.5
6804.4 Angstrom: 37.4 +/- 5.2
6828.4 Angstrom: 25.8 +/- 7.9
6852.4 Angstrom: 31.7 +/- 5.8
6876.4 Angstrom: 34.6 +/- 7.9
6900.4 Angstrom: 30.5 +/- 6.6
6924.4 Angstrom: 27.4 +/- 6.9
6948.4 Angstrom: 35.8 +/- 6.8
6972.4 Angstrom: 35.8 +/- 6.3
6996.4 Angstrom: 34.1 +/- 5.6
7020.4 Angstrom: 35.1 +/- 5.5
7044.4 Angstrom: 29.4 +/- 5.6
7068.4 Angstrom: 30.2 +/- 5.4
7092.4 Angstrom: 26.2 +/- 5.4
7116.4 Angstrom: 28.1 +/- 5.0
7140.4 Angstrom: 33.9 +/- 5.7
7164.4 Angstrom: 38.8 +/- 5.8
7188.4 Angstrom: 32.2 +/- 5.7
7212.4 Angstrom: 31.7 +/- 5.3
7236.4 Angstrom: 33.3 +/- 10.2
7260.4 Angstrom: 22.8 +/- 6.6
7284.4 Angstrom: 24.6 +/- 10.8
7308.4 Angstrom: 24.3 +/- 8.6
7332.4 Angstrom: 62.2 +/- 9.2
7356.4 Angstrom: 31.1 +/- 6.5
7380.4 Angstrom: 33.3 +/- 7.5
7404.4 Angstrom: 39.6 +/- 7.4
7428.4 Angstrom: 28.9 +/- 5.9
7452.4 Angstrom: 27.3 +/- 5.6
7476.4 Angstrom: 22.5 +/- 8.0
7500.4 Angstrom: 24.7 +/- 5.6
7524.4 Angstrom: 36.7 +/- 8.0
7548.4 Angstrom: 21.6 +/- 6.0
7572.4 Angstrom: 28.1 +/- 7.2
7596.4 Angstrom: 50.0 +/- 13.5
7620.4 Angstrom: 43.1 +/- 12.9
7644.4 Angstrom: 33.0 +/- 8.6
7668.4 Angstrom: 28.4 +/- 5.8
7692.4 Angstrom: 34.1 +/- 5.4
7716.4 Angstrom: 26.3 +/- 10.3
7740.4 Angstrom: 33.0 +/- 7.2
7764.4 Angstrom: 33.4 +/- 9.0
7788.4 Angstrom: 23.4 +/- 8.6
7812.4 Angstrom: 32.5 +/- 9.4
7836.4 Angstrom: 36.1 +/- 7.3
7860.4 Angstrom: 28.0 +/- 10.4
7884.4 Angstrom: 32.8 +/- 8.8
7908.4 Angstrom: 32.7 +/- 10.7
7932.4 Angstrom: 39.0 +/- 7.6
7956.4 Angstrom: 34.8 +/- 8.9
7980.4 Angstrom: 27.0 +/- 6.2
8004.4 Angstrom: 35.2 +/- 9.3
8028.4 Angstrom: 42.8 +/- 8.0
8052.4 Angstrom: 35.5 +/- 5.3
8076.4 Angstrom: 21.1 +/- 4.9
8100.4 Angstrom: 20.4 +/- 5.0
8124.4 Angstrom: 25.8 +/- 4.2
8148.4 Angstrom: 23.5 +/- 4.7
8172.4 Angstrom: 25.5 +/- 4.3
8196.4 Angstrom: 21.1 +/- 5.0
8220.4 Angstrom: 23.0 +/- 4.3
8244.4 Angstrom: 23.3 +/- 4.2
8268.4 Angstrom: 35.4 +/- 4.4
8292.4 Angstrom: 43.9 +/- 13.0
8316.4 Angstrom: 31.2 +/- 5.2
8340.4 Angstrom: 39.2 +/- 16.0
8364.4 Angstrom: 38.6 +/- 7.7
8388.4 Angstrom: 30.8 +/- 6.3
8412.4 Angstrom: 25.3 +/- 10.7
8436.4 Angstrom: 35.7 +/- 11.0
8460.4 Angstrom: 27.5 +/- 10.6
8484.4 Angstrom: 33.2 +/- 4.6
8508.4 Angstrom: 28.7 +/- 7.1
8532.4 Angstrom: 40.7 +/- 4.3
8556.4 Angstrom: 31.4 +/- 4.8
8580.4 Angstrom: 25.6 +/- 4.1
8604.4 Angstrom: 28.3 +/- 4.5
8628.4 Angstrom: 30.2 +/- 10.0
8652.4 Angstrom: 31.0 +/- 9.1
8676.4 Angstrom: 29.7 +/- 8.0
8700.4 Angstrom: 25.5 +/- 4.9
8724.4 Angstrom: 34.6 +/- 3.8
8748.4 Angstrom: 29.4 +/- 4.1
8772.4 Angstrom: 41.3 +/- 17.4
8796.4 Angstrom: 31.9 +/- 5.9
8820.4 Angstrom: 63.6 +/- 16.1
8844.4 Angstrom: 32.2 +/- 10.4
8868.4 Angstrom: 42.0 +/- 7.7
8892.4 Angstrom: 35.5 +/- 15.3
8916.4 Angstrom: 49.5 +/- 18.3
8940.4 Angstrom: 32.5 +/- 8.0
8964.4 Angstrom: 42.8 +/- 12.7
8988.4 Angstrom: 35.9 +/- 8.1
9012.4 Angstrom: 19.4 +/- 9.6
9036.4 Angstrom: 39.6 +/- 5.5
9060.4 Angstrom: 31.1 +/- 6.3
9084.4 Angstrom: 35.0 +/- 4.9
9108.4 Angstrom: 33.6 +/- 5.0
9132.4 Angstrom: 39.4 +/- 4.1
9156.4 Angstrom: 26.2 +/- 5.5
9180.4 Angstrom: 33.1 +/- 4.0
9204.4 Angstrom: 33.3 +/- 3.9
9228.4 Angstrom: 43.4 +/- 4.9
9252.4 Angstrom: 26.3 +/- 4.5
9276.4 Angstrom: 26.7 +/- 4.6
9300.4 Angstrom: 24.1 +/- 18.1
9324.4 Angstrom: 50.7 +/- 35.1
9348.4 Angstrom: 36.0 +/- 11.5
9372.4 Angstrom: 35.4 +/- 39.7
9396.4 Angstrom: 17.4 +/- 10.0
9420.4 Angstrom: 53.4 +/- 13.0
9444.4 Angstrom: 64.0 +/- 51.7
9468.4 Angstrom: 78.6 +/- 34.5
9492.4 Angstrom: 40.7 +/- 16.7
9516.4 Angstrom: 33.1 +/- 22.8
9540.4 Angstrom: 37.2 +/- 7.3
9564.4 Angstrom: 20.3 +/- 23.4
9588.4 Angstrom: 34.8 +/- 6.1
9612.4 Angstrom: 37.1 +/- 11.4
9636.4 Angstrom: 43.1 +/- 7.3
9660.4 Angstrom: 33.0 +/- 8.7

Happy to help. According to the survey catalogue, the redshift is 0.12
